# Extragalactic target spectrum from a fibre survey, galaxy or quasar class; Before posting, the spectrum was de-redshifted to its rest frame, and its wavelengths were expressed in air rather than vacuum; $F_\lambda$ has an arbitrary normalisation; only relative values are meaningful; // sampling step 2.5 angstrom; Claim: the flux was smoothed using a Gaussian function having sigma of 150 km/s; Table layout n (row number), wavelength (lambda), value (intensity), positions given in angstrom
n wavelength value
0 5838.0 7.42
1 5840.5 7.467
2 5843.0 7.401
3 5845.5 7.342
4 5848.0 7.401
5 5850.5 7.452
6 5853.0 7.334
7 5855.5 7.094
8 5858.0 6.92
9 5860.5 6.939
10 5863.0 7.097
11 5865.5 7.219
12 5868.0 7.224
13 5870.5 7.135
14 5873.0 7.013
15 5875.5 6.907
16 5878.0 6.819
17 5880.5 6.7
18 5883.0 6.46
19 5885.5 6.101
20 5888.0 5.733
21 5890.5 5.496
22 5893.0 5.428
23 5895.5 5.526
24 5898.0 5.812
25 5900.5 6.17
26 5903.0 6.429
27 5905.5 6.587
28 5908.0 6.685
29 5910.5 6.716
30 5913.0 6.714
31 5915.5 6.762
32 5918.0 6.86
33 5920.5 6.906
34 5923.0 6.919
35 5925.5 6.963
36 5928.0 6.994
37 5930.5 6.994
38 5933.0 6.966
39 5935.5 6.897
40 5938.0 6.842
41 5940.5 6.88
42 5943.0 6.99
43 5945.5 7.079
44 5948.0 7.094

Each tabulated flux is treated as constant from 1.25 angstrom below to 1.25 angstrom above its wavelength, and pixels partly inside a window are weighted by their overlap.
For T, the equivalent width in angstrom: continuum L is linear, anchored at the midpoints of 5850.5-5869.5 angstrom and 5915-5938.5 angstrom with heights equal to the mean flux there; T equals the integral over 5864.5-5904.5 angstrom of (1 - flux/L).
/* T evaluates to 3.8 angstrom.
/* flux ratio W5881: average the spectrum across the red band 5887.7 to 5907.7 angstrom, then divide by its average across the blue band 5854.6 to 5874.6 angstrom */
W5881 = 0.8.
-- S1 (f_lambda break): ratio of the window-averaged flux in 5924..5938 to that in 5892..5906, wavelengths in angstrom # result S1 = 1.2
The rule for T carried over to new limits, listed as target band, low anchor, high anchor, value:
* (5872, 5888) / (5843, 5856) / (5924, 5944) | 1.4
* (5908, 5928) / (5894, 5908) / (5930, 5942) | -1.0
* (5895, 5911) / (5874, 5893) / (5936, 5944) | 0.5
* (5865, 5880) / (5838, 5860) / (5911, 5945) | 0.3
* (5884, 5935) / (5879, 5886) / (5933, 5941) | 1.8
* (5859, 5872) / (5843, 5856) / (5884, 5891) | -0.8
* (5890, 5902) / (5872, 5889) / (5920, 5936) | 1.7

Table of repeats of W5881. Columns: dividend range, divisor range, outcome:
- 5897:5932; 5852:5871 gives 0.94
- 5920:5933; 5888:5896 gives 1.26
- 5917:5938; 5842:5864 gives 0.96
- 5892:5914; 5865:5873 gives 0.87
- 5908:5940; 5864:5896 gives 1.06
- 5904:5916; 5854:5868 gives 0.94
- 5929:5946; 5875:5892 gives 1.11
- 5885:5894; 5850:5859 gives 0.79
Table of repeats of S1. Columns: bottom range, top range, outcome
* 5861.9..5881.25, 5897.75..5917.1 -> 0.93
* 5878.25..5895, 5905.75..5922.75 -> 1.13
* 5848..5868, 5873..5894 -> 0.87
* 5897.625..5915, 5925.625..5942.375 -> 1.07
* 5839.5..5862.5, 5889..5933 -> 0.89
